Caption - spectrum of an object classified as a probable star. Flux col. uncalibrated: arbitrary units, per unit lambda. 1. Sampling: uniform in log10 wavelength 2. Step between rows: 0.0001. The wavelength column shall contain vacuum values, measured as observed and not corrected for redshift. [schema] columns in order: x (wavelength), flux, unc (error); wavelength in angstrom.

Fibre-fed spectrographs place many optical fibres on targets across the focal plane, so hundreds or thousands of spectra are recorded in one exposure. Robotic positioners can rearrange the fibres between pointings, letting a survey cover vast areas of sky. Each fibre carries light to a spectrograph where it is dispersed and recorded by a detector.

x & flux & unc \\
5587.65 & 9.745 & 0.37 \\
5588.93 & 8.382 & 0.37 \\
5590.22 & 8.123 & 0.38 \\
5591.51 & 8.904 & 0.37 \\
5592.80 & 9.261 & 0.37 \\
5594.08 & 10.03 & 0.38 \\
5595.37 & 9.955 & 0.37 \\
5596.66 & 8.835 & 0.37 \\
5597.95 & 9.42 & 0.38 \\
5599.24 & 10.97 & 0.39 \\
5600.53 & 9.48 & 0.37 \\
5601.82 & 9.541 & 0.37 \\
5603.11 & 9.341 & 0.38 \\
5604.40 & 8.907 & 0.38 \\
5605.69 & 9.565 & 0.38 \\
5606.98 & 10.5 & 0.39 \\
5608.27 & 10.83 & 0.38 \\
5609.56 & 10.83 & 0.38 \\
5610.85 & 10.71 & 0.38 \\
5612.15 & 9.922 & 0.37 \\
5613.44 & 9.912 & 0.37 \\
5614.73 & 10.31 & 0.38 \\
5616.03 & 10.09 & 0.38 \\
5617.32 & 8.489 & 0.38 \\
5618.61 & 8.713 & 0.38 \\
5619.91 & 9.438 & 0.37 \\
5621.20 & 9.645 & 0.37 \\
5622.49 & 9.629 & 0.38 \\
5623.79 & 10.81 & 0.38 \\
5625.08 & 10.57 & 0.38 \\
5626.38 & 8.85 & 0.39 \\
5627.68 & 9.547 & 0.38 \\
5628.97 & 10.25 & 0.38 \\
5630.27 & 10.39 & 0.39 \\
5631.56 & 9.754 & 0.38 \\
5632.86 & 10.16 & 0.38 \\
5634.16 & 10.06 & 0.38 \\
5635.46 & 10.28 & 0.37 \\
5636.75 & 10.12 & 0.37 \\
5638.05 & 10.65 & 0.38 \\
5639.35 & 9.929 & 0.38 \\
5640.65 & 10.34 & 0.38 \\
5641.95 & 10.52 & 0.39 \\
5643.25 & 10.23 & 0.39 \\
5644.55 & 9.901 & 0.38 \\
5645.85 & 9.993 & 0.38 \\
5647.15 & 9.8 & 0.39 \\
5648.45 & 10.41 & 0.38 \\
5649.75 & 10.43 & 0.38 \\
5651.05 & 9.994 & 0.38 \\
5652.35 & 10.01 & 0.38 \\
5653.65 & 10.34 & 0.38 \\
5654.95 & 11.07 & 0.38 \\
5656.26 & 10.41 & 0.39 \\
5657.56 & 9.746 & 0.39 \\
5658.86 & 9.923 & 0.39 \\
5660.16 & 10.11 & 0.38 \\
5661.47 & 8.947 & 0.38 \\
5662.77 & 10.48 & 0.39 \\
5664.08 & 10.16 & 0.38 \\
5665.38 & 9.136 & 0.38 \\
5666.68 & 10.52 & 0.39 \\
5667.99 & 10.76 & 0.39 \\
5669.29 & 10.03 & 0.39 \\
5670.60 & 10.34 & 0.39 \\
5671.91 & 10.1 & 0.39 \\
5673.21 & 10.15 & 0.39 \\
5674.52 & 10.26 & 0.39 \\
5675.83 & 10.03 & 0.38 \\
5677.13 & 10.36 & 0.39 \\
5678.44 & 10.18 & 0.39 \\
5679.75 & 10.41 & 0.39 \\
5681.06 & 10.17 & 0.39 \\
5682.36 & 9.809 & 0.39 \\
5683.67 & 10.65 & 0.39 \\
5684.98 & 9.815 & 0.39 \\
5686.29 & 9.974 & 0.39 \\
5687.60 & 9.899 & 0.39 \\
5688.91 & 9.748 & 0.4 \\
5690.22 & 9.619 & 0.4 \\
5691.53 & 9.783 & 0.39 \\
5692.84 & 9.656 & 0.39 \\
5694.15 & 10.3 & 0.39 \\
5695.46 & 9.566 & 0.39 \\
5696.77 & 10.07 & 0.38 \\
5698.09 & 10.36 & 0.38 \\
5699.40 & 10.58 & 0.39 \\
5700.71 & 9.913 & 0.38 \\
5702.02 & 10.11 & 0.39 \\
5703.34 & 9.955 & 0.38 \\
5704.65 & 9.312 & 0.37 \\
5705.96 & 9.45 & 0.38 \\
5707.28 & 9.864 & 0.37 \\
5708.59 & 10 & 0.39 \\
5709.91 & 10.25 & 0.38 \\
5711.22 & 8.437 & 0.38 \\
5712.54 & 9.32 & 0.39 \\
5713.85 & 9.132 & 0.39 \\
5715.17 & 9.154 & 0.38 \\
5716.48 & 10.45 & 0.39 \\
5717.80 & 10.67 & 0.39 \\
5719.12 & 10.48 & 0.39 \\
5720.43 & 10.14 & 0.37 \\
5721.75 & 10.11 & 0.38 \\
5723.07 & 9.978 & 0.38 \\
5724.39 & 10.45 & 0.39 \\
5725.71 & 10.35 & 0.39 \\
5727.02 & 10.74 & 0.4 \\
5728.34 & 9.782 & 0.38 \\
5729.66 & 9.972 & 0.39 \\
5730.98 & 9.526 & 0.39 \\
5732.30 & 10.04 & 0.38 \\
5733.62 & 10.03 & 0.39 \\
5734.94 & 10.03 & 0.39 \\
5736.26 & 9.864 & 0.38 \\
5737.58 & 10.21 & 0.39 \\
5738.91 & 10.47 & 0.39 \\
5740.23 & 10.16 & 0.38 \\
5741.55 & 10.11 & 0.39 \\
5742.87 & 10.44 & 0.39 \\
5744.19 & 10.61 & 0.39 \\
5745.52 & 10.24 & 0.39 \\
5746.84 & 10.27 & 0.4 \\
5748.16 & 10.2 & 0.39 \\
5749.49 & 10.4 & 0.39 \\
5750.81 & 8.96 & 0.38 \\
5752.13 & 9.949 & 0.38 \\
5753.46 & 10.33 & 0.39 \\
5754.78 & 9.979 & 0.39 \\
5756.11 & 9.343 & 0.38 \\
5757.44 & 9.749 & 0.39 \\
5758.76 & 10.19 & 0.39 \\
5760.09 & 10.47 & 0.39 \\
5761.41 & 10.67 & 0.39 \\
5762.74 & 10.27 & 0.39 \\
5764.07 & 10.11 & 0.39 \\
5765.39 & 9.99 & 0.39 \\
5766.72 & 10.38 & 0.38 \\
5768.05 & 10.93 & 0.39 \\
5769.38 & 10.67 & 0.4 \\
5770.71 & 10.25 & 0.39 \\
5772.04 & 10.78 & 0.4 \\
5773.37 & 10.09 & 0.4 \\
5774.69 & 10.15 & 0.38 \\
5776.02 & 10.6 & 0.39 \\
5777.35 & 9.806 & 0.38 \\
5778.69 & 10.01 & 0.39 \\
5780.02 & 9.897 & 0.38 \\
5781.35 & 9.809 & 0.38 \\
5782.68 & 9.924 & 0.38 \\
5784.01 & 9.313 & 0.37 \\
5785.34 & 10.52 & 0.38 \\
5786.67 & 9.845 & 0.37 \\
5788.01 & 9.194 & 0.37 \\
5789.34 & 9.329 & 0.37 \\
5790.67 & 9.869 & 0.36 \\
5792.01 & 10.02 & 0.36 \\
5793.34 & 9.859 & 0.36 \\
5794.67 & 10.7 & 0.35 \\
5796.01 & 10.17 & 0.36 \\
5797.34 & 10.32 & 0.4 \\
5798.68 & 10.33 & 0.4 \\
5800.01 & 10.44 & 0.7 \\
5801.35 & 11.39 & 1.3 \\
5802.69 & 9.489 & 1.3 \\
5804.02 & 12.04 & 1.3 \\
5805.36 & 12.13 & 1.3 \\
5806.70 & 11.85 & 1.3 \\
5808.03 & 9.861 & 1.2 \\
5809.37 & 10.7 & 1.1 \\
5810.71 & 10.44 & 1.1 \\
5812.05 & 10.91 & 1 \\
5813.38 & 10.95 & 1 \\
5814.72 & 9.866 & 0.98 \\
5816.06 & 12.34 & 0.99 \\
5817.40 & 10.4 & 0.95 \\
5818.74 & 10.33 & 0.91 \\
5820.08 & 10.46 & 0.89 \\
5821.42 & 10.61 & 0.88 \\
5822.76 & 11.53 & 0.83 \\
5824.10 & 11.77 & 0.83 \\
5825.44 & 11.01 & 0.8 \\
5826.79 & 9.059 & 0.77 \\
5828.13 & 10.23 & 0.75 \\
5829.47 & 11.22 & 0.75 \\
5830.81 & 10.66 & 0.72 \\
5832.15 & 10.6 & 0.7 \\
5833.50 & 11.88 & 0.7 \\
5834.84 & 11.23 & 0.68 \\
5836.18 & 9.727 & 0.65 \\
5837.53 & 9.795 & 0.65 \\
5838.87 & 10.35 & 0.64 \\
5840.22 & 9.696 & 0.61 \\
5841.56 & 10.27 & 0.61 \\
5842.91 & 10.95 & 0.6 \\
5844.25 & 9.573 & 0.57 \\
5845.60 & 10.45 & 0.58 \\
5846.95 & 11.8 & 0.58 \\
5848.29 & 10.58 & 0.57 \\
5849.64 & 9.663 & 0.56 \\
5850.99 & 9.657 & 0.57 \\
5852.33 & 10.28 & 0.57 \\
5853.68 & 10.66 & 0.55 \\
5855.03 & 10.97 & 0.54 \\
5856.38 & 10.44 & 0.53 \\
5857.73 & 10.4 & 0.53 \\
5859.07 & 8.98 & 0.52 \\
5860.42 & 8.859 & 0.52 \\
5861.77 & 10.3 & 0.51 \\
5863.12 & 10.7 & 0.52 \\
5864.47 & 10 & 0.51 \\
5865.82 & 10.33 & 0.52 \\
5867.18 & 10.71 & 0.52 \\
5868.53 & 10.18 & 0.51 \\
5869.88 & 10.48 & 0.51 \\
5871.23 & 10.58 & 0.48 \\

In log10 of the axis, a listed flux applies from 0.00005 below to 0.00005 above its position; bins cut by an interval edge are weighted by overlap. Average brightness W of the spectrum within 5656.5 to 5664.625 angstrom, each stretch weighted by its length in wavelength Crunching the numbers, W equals 9.92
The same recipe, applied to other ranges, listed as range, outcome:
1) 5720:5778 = 10.2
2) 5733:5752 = 10.1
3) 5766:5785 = 10.2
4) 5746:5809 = 10.2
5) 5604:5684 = 10.1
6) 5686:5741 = 9.95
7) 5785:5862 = 10.5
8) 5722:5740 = 10.1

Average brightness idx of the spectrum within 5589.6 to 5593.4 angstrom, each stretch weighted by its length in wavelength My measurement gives 8.75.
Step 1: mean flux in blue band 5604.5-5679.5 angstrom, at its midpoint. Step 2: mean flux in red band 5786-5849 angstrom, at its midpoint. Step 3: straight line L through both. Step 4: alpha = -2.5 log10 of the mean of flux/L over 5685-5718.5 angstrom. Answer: 0.05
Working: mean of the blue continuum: 10.1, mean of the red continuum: 10.6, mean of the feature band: 9.82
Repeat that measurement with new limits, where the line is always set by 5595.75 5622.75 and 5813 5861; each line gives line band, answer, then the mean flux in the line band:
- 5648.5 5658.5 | -0.041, 10.3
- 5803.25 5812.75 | -0.074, 11.1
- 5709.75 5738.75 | 0.018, 9.96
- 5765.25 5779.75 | -0.005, 10.3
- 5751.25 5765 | 0.015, 10.1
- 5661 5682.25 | -0.018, 10.1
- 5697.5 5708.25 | 0.012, 9.95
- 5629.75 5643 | -0.039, 10.2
